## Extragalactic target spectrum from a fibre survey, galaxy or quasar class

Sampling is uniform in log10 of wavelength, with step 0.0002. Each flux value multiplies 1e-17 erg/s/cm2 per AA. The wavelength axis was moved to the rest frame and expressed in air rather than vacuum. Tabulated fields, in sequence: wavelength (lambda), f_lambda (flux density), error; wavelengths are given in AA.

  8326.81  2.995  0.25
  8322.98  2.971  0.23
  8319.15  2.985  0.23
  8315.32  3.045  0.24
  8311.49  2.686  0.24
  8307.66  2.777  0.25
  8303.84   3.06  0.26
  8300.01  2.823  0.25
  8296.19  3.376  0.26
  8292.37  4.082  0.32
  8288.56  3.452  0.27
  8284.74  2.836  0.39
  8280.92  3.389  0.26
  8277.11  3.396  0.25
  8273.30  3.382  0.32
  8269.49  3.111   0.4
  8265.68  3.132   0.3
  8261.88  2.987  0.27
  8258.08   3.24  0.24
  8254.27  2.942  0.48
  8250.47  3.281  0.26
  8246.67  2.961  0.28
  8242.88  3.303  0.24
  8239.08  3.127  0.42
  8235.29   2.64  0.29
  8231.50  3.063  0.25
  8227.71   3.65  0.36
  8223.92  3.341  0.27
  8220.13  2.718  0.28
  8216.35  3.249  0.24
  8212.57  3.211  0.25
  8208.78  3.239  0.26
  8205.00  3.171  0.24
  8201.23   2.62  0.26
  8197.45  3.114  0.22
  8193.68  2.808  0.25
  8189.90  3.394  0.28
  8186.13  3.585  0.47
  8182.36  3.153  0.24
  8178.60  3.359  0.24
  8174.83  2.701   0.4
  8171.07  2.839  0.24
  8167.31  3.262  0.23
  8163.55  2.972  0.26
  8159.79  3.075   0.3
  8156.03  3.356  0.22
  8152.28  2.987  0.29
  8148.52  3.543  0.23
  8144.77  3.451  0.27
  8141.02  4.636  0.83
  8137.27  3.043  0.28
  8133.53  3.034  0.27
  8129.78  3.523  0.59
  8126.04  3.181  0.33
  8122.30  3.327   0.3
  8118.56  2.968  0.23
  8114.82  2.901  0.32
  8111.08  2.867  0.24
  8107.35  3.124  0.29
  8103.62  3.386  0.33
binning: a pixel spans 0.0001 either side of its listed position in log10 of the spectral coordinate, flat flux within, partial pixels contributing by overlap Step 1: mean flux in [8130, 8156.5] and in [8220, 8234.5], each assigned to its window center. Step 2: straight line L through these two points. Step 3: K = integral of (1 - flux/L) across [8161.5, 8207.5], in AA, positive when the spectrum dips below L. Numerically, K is 3.38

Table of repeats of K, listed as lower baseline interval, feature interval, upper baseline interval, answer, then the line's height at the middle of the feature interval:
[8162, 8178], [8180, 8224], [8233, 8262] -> -1.68 AA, 3.01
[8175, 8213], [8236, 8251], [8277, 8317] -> 0.18 AA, 3.15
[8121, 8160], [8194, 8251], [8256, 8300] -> 3.90 AA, 3.33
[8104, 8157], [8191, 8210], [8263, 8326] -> 1.35 AA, 3.23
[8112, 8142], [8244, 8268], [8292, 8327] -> 0.08 AA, 3.11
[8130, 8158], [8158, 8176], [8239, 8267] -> 2.10 AA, 3.37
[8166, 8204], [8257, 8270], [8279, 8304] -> 0.54 AA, 3.25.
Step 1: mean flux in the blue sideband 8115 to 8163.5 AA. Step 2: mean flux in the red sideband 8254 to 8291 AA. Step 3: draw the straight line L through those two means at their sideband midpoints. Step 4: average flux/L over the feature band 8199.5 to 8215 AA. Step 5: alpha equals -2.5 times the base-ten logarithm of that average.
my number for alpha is 0.06 mag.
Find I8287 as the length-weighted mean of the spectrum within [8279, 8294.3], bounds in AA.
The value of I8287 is 3.44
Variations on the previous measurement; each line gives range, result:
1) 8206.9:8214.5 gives 3.22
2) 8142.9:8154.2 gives 3.33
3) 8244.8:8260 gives 3.11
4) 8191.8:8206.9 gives 2.93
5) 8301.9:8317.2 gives 2.89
